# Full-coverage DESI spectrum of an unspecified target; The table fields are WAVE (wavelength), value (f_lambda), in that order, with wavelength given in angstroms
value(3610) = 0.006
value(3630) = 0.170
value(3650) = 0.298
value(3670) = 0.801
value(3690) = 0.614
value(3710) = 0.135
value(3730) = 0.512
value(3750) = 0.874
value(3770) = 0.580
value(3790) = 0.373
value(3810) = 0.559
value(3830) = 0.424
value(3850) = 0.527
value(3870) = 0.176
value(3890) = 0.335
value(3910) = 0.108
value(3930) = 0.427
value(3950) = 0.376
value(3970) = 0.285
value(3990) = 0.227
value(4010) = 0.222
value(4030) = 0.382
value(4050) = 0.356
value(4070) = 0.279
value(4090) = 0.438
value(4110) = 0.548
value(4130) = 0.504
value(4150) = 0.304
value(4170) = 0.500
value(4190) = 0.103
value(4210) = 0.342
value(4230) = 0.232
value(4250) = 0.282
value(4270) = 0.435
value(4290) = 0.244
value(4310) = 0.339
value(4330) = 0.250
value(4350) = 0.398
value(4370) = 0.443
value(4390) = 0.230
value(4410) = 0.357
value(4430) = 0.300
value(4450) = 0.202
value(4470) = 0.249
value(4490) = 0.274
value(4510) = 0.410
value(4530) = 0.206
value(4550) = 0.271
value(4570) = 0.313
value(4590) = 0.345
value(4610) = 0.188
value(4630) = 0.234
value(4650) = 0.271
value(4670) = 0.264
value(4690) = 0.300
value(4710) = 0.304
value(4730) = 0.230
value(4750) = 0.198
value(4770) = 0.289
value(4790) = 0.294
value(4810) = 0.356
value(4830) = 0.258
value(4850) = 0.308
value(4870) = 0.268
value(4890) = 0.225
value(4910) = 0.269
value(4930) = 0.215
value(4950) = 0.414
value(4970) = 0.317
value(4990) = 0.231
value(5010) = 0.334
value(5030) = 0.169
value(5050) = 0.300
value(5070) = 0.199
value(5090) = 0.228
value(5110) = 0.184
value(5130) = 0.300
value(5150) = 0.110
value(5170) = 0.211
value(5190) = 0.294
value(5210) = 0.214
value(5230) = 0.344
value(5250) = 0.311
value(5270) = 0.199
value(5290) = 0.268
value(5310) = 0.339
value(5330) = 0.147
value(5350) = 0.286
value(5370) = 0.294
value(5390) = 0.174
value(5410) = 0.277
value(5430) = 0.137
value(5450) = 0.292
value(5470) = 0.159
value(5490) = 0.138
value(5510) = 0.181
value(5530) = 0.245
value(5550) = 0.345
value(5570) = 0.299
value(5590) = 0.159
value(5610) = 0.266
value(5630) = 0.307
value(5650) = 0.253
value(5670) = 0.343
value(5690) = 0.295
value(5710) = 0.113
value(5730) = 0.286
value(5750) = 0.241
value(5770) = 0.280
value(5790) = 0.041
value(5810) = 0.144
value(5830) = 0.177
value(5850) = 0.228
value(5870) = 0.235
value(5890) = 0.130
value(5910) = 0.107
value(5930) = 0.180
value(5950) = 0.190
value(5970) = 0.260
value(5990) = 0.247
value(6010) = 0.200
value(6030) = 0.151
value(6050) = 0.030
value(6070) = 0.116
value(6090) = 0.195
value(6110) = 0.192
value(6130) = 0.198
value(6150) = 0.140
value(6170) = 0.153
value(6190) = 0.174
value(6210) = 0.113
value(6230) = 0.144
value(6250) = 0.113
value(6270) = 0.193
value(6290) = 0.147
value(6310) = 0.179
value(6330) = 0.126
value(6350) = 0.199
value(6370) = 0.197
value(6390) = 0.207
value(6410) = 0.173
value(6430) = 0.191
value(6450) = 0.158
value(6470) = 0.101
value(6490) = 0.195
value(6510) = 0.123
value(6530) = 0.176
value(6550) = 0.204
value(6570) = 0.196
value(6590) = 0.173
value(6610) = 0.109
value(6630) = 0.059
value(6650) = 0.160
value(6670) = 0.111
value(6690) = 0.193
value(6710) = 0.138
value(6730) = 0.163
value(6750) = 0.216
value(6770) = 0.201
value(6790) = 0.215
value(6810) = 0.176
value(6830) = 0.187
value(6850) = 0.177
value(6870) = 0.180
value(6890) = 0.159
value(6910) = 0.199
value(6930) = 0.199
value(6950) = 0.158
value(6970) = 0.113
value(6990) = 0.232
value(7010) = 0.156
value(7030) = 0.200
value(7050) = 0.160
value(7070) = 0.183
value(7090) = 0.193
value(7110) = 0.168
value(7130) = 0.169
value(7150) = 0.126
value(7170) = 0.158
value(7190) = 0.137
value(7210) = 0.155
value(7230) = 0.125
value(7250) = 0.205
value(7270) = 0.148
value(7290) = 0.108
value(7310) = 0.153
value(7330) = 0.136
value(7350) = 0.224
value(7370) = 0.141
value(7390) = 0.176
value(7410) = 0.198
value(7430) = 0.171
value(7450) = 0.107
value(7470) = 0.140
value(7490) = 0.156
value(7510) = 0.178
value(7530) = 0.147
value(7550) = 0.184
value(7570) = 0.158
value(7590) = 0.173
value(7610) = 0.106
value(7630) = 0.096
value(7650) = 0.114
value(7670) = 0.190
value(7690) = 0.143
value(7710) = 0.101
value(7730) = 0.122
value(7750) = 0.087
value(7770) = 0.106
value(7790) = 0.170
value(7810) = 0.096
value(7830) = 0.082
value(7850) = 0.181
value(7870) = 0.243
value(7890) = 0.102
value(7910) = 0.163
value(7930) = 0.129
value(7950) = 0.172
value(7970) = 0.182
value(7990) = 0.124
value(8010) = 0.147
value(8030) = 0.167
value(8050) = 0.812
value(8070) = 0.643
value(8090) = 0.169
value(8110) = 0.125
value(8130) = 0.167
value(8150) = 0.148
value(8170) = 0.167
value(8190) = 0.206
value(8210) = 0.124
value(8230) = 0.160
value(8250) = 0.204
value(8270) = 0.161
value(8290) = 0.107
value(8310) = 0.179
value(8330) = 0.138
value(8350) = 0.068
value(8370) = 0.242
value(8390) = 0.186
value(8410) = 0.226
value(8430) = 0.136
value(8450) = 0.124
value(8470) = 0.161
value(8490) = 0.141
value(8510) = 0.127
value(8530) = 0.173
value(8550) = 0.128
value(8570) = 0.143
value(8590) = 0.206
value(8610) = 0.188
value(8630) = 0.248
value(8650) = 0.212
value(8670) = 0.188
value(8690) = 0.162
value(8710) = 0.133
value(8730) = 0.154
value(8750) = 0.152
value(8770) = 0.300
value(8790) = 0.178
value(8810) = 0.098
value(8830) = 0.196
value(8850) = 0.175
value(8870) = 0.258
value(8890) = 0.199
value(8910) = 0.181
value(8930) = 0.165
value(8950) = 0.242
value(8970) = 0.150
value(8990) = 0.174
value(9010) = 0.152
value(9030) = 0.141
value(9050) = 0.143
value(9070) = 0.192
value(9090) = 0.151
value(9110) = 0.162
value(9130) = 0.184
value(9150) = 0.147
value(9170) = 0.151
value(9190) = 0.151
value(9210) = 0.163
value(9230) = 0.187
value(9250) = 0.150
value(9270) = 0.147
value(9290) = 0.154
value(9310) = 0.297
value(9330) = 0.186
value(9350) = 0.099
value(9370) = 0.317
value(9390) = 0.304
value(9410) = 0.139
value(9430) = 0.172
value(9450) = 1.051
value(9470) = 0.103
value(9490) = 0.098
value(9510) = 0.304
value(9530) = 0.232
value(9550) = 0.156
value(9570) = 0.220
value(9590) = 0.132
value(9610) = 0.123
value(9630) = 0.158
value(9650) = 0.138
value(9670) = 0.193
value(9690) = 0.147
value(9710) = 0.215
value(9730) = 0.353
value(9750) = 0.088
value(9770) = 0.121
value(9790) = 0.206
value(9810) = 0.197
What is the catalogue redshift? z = 1.161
